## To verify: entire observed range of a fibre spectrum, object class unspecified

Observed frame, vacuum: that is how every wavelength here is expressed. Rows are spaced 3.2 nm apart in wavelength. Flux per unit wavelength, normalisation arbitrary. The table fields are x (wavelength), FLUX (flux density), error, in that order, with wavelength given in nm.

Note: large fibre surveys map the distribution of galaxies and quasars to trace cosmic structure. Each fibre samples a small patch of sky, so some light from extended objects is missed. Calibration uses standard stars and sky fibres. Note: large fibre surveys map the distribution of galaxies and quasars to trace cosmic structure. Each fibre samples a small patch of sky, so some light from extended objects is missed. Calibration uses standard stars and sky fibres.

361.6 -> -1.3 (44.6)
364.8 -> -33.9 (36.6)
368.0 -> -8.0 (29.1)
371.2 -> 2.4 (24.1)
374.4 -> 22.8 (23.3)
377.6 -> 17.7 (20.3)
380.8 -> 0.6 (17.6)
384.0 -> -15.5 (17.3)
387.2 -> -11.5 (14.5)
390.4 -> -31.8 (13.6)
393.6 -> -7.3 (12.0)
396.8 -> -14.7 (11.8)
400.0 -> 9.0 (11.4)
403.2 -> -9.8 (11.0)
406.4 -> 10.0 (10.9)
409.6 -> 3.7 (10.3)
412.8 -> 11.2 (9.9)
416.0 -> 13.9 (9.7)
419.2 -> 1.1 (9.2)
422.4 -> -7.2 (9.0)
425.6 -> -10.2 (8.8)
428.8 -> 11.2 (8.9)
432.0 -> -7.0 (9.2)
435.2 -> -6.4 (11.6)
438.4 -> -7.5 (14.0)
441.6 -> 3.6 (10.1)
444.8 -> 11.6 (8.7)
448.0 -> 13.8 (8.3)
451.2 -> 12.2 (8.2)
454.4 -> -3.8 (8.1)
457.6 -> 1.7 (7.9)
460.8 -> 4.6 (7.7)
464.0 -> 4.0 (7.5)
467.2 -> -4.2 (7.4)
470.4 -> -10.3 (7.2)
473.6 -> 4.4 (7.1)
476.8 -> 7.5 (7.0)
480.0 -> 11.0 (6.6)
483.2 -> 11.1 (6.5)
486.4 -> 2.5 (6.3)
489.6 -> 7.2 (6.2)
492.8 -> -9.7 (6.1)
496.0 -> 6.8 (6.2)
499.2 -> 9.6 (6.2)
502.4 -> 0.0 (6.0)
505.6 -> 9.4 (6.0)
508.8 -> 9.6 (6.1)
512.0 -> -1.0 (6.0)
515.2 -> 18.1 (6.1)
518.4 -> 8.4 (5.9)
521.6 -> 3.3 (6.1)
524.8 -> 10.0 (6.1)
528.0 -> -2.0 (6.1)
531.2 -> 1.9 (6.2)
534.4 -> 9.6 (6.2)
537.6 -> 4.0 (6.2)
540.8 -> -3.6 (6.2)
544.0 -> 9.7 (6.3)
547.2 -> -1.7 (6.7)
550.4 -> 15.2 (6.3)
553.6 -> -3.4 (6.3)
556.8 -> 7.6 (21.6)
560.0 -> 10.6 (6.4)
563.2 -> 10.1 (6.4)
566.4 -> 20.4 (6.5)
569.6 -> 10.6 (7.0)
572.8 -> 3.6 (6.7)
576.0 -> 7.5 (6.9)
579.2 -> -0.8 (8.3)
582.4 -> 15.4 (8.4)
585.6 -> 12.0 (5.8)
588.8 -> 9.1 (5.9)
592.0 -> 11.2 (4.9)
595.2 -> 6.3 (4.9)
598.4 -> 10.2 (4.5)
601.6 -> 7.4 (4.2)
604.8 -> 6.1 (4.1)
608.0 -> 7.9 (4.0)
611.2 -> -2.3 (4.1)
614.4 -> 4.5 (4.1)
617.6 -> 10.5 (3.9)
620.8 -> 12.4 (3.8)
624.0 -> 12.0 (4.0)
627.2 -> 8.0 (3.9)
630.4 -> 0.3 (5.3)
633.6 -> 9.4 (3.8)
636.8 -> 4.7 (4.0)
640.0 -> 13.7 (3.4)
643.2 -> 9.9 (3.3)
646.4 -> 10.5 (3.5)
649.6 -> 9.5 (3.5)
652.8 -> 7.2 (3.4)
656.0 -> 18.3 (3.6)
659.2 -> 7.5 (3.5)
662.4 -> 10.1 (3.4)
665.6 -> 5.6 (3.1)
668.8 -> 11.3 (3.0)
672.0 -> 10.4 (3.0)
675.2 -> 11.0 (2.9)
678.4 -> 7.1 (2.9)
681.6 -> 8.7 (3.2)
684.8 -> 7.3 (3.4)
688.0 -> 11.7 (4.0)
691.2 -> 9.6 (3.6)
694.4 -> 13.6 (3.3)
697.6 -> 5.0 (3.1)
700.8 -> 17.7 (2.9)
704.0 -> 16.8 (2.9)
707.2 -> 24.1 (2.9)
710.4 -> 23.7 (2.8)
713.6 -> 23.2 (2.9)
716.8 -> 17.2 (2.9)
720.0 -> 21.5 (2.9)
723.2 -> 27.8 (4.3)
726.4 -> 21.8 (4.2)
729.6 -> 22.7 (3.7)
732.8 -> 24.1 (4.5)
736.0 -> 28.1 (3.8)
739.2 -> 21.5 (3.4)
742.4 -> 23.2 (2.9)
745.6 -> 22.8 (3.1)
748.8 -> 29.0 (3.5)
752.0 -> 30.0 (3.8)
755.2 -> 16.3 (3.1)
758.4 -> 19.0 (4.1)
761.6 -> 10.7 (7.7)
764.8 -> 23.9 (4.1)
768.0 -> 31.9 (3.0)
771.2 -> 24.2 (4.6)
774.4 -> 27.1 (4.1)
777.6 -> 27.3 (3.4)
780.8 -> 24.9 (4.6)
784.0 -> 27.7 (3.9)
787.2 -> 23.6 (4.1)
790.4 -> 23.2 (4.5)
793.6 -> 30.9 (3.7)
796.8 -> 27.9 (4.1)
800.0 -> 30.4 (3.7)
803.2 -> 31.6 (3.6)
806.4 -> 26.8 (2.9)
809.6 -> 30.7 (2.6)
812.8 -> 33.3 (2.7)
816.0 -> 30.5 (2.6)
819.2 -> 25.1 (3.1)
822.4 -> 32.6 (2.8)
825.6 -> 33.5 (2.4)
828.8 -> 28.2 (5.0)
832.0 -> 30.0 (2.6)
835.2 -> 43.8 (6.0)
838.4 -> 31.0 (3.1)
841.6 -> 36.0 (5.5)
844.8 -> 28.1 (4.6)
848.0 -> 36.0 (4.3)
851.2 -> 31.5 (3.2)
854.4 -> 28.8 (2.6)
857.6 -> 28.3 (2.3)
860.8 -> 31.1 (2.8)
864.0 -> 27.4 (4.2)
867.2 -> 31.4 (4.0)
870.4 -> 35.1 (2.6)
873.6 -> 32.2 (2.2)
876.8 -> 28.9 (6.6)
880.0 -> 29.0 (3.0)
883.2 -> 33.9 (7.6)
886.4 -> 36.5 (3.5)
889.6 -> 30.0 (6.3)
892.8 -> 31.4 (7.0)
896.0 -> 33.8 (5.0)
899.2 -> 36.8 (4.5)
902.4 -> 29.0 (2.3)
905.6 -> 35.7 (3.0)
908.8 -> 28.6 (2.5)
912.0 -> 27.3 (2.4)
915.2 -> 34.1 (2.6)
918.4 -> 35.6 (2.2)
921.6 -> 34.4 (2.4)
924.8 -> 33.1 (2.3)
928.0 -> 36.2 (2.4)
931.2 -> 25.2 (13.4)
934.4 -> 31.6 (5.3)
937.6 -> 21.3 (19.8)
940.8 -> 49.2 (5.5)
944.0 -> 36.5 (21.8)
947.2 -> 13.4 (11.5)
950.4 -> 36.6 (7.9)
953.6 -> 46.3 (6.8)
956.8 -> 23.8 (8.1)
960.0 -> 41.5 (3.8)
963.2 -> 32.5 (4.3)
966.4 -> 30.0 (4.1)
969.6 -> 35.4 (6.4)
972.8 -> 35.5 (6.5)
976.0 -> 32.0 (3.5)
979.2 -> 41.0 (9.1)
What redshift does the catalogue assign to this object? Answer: 0.76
